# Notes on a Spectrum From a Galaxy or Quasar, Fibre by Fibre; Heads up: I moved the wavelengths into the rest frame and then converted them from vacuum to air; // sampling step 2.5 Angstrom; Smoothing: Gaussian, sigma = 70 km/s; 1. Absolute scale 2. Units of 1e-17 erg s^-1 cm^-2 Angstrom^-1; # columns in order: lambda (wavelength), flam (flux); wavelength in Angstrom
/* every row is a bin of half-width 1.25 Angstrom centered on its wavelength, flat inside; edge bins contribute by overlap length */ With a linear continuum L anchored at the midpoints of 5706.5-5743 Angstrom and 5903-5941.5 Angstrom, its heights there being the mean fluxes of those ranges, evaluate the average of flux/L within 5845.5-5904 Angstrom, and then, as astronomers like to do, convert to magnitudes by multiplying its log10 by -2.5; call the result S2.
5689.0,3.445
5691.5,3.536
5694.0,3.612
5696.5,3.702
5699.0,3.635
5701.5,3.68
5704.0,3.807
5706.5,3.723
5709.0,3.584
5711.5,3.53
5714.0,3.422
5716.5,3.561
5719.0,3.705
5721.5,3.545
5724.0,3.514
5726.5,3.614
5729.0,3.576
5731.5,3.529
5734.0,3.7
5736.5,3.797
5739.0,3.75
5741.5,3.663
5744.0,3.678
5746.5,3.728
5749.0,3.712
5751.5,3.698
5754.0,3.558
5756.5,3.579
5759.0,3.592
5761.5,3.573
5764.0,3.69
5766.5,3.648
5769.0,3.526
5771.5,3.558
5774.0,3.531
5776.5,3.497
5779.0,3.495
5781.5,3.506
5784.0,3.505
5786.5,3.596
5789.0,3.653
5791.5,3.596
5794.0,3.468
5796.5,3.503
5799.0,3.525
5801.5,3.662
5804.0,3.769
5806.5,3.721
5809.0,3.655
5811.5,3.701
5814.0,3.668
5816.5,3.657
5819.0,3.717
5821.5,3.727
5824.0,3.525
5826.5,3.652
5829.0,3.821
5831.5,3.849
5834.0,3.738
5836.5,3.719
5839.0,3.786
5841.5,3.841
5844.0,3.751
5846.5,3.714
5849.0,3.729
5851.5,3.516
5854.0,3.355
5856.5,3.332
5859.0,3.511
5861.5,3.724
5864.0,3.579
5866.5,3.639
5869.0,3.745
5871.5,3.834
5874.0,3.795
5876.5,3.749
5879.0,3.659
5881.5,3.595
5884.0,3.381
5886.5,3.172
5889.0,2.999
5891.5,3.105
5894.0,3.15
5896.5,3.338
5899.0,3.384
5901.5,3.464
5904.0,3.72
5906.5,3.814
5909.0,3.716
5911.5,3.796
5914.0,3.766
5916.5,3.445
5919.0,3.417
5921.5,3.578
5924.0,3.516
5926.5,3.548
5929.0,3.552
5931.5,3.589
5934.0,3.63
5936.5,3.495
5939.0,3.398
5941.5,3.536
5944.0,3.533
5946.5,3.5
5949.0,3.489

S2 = 0.03 mag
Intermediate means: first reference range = 3.61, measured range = 3.5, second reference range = 3.6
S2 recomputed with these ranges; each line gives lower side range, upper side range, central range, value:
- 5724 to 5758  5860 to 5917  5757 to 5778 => 0.02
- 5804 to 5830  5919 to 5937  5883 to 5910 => 0.06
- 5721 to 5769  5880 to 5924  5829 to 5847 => -0.07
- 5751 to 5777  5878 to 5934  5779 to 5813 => -0.01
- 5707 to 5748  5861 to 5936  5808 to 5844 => -0.04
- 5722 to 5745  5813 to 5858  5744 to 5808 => 0.02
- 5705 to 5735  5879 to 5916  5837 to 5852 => -0.07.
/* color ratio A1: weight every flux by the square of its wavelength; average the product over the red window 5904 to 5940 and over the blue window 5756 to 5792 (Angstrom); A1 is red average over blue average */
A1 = 1.06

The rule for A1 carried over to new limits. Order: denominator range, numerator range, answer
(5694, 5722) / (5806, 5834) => 1.06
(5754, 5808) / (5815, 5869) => 1.04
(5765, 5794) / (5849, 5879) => 1.05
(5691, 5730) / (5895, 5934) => 1.06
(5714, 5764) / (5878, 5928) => 1.01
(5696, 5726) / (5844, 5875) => 1.06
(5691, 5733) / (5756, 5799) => 1.01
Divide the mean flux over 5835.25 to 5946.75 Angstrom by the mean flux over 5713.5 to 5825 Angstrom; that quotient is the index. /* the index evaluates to 1.0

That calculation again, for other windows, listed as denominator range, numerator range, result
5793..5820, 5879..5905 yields 0.92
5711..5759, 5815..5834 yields 1.02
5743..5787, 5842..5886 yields 1.01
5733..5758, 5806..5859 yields 1.00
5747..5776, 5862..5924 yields 0.98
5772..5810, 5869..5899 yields 0.96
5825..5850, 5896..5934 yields 0.95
